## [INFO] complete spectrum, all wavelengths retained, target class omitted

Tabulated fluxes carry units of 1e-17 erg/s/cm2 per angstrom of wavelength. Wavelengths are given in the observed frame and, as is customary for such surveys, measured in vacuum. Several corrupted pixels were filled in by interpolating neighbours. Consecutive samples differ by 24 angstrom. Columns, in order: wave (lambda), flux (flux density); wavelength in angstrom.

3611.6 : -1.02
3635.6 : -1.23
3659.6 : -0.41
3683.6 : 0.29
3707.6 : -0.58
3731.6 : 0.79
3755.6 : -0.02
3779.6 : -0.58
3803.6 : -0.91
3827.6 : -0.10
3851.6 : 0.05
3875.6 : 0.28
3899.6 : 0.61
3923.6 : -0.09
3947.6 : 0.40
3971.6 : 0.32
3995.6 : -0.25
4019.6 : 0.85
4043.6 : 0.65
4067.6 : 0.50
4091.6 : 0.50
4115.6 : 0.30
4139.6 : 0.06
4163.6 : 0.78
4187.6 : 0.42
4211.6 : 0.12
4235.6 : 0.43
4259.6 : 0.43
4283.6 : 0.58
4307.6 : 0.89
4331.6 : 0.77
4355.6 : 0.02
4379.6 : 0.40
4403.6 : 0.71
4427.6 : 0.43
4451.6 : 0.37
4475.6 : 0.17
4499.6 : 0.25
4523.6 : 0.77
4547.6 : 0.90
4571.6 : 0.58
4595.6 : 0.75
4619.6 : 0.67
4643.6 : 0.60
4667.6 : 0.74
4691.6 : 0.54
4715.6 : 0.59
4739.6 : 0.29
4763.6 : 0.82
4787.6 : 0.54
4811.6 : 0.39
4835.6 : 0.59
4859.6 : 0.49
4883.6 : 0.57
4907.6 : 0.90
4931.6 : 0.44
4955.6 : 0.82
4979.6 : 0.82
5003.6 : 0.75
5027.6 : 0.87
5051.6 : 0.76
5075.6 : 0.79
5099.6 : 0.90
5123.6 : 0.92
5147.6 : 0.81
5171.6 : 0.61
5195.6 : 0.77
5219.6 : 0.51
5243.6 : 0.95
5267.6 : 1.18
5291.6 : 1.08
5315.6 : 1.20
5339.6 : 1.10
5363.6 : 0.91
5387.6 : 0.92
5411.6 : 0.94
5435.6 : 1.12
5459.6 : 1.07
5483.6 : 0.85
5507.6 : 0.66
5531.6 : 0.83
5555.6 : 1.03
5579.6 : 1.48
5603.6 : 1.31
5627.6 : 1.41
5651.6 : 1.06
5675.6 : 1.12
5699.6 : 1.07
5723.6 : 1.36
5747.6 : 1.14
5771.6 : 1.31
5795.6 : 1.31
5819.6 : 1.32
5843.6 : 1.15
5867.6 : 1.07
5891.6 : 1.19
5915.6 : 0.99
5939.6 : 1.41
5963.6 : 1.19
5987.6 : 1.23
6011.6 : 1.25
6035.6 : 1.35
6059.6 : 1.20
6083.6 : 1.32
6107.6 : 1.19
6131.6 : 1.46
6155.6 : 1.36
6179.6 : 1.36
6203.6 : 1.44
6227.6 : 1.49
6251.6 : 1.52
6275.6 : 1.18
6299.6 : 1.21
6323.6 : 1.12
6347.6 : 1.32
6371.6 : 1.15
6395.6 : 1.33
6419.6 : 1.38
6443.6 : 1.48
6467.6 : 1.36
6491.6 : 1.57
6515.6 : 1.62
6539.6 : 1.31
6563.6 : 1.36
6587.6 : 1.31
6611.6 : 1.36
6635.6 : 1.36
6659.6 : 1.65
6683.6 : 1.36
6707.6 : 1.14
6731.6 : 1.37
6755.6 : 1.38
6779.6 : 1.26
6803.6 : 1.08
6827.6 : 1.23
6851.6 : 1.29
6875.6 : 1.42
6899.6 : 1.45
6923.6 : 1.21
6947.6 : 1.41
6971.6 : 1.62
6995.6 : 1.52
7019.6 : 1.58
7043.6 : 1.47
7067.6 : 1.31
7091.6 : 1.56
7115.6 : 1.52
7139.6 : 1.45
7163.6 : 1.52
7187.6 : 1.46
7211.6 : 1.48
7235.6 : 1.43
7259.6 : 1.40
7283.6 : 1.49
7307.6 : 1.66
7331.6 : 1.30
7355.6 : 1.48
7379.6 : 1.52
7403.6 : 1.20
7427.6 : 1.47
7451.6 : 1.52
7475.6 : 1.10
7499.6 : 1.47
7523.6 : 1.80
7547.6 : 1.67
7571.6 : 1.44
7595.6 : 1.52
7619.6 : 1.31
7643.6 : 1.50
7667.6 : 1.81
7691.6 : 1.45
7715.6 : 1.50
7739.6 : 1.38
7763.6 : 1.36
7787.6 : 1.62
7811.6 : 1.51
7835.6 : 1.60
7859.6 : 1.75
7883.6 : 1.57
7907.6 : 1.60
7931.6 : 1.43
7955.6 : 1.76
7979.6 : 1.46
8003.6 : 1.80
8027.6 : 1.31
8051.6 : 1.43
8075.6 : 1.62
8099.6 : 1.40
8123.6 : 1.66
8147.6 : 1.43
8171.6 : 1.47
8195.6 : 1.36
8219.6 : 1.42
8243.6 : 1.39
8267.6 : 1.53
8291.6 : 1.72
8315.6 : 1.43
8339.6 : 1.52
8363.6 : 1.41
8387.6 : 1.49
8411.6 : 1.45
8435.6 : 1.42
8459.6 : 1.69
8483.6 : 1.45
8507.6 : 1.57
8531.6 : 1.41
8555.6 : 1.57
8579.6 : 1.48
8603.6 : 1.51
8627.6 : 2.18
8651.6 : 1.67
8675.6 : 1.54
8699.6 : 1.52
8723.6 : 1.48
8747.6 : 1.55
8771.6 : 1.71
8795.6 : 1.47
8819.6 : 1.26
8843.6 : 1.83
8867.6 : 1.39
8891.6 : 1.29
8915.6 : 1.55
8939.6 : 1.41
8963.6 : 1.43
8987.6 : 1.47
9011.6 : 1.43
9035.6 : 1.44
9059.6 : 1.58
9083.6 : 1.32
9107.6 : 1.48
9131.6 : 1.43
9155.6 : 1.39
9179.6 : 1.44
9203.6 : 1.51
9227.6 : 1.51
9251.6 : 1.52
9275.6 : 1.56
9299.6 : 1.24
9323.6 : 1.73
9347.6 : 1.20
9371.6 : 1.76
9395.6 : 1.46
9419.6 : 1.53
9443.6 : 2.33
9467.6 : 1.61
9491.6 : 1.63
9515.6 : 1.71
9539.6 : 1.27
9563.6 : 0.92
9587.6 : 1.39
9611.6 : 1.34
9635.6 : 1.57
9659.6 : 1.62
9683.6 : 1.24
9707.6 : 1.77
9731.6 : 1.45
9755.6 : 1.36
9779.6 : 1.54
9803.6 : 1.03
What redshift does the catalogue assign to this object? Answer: 0.315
